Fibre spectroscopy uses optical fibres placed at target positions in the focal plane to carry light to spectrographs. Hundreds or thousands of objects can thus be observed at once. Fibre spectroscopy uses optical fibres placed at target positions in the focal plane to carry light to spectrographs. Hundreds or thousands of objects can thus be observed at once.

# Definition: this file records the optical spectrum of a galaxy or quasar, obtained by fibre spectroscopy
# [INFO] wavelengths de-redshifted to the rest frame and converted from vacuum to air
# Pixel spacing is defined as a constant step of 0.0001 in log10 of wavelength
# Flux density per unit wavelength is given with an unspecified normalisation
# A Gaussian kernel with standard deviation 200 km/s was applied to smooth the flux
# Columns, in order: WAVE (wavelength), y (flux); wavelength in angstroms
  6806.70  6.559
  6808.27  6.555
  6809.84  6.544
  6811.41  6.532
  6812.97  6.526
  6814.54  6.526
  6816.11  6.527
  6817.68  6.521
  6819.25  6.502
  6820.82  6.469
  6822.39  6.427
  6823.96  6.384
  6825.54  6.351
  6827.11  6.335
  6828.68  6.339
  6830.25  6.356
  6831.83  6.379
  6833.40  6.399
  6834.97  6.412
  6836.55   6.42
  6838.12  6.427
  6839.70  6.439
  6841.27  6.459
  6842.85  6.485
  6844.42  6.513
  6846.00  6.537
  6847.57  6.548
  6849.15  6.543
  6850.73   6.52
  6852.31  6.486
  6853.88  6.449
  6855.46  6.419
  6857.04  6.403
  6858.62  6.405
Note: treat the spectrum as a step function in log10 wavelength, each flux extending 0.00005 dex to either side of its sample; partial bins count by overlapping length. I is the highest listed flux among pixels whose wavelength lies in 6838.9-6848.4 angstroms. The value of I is 6.548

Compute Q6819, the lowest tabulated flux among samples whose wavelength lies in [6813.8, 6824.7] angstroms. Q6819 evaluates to 6.384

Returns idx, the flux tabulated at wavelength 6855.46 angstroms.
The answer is 6.419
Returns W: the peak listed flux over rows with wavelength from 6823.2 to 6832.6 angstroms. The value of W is 6.384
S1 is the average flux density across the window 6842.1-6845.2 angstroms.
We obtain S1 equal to 6.51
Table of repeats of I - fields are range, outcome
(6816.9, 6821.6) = 6.521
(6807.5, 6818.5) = 6.555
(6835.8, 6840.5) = 6.439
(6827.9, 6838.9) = 6.427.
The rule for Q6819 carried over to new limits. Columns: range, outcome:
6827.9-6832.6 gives 6.339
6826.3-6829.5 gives 6.335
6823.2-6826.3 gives 6.351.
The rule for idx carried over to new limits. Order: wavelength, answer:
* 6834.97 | 6.412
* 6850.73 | 6.52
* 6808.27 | 6.555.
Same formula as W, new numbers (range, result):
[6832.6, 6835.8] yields 6.412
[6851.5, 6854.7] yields 6.486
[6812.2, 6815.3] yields 6.526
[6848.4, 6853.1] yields 6.543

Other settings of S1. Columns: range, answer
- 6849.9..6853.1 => 6.51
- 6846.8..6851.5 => 6.53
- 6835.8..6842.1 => 6.44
